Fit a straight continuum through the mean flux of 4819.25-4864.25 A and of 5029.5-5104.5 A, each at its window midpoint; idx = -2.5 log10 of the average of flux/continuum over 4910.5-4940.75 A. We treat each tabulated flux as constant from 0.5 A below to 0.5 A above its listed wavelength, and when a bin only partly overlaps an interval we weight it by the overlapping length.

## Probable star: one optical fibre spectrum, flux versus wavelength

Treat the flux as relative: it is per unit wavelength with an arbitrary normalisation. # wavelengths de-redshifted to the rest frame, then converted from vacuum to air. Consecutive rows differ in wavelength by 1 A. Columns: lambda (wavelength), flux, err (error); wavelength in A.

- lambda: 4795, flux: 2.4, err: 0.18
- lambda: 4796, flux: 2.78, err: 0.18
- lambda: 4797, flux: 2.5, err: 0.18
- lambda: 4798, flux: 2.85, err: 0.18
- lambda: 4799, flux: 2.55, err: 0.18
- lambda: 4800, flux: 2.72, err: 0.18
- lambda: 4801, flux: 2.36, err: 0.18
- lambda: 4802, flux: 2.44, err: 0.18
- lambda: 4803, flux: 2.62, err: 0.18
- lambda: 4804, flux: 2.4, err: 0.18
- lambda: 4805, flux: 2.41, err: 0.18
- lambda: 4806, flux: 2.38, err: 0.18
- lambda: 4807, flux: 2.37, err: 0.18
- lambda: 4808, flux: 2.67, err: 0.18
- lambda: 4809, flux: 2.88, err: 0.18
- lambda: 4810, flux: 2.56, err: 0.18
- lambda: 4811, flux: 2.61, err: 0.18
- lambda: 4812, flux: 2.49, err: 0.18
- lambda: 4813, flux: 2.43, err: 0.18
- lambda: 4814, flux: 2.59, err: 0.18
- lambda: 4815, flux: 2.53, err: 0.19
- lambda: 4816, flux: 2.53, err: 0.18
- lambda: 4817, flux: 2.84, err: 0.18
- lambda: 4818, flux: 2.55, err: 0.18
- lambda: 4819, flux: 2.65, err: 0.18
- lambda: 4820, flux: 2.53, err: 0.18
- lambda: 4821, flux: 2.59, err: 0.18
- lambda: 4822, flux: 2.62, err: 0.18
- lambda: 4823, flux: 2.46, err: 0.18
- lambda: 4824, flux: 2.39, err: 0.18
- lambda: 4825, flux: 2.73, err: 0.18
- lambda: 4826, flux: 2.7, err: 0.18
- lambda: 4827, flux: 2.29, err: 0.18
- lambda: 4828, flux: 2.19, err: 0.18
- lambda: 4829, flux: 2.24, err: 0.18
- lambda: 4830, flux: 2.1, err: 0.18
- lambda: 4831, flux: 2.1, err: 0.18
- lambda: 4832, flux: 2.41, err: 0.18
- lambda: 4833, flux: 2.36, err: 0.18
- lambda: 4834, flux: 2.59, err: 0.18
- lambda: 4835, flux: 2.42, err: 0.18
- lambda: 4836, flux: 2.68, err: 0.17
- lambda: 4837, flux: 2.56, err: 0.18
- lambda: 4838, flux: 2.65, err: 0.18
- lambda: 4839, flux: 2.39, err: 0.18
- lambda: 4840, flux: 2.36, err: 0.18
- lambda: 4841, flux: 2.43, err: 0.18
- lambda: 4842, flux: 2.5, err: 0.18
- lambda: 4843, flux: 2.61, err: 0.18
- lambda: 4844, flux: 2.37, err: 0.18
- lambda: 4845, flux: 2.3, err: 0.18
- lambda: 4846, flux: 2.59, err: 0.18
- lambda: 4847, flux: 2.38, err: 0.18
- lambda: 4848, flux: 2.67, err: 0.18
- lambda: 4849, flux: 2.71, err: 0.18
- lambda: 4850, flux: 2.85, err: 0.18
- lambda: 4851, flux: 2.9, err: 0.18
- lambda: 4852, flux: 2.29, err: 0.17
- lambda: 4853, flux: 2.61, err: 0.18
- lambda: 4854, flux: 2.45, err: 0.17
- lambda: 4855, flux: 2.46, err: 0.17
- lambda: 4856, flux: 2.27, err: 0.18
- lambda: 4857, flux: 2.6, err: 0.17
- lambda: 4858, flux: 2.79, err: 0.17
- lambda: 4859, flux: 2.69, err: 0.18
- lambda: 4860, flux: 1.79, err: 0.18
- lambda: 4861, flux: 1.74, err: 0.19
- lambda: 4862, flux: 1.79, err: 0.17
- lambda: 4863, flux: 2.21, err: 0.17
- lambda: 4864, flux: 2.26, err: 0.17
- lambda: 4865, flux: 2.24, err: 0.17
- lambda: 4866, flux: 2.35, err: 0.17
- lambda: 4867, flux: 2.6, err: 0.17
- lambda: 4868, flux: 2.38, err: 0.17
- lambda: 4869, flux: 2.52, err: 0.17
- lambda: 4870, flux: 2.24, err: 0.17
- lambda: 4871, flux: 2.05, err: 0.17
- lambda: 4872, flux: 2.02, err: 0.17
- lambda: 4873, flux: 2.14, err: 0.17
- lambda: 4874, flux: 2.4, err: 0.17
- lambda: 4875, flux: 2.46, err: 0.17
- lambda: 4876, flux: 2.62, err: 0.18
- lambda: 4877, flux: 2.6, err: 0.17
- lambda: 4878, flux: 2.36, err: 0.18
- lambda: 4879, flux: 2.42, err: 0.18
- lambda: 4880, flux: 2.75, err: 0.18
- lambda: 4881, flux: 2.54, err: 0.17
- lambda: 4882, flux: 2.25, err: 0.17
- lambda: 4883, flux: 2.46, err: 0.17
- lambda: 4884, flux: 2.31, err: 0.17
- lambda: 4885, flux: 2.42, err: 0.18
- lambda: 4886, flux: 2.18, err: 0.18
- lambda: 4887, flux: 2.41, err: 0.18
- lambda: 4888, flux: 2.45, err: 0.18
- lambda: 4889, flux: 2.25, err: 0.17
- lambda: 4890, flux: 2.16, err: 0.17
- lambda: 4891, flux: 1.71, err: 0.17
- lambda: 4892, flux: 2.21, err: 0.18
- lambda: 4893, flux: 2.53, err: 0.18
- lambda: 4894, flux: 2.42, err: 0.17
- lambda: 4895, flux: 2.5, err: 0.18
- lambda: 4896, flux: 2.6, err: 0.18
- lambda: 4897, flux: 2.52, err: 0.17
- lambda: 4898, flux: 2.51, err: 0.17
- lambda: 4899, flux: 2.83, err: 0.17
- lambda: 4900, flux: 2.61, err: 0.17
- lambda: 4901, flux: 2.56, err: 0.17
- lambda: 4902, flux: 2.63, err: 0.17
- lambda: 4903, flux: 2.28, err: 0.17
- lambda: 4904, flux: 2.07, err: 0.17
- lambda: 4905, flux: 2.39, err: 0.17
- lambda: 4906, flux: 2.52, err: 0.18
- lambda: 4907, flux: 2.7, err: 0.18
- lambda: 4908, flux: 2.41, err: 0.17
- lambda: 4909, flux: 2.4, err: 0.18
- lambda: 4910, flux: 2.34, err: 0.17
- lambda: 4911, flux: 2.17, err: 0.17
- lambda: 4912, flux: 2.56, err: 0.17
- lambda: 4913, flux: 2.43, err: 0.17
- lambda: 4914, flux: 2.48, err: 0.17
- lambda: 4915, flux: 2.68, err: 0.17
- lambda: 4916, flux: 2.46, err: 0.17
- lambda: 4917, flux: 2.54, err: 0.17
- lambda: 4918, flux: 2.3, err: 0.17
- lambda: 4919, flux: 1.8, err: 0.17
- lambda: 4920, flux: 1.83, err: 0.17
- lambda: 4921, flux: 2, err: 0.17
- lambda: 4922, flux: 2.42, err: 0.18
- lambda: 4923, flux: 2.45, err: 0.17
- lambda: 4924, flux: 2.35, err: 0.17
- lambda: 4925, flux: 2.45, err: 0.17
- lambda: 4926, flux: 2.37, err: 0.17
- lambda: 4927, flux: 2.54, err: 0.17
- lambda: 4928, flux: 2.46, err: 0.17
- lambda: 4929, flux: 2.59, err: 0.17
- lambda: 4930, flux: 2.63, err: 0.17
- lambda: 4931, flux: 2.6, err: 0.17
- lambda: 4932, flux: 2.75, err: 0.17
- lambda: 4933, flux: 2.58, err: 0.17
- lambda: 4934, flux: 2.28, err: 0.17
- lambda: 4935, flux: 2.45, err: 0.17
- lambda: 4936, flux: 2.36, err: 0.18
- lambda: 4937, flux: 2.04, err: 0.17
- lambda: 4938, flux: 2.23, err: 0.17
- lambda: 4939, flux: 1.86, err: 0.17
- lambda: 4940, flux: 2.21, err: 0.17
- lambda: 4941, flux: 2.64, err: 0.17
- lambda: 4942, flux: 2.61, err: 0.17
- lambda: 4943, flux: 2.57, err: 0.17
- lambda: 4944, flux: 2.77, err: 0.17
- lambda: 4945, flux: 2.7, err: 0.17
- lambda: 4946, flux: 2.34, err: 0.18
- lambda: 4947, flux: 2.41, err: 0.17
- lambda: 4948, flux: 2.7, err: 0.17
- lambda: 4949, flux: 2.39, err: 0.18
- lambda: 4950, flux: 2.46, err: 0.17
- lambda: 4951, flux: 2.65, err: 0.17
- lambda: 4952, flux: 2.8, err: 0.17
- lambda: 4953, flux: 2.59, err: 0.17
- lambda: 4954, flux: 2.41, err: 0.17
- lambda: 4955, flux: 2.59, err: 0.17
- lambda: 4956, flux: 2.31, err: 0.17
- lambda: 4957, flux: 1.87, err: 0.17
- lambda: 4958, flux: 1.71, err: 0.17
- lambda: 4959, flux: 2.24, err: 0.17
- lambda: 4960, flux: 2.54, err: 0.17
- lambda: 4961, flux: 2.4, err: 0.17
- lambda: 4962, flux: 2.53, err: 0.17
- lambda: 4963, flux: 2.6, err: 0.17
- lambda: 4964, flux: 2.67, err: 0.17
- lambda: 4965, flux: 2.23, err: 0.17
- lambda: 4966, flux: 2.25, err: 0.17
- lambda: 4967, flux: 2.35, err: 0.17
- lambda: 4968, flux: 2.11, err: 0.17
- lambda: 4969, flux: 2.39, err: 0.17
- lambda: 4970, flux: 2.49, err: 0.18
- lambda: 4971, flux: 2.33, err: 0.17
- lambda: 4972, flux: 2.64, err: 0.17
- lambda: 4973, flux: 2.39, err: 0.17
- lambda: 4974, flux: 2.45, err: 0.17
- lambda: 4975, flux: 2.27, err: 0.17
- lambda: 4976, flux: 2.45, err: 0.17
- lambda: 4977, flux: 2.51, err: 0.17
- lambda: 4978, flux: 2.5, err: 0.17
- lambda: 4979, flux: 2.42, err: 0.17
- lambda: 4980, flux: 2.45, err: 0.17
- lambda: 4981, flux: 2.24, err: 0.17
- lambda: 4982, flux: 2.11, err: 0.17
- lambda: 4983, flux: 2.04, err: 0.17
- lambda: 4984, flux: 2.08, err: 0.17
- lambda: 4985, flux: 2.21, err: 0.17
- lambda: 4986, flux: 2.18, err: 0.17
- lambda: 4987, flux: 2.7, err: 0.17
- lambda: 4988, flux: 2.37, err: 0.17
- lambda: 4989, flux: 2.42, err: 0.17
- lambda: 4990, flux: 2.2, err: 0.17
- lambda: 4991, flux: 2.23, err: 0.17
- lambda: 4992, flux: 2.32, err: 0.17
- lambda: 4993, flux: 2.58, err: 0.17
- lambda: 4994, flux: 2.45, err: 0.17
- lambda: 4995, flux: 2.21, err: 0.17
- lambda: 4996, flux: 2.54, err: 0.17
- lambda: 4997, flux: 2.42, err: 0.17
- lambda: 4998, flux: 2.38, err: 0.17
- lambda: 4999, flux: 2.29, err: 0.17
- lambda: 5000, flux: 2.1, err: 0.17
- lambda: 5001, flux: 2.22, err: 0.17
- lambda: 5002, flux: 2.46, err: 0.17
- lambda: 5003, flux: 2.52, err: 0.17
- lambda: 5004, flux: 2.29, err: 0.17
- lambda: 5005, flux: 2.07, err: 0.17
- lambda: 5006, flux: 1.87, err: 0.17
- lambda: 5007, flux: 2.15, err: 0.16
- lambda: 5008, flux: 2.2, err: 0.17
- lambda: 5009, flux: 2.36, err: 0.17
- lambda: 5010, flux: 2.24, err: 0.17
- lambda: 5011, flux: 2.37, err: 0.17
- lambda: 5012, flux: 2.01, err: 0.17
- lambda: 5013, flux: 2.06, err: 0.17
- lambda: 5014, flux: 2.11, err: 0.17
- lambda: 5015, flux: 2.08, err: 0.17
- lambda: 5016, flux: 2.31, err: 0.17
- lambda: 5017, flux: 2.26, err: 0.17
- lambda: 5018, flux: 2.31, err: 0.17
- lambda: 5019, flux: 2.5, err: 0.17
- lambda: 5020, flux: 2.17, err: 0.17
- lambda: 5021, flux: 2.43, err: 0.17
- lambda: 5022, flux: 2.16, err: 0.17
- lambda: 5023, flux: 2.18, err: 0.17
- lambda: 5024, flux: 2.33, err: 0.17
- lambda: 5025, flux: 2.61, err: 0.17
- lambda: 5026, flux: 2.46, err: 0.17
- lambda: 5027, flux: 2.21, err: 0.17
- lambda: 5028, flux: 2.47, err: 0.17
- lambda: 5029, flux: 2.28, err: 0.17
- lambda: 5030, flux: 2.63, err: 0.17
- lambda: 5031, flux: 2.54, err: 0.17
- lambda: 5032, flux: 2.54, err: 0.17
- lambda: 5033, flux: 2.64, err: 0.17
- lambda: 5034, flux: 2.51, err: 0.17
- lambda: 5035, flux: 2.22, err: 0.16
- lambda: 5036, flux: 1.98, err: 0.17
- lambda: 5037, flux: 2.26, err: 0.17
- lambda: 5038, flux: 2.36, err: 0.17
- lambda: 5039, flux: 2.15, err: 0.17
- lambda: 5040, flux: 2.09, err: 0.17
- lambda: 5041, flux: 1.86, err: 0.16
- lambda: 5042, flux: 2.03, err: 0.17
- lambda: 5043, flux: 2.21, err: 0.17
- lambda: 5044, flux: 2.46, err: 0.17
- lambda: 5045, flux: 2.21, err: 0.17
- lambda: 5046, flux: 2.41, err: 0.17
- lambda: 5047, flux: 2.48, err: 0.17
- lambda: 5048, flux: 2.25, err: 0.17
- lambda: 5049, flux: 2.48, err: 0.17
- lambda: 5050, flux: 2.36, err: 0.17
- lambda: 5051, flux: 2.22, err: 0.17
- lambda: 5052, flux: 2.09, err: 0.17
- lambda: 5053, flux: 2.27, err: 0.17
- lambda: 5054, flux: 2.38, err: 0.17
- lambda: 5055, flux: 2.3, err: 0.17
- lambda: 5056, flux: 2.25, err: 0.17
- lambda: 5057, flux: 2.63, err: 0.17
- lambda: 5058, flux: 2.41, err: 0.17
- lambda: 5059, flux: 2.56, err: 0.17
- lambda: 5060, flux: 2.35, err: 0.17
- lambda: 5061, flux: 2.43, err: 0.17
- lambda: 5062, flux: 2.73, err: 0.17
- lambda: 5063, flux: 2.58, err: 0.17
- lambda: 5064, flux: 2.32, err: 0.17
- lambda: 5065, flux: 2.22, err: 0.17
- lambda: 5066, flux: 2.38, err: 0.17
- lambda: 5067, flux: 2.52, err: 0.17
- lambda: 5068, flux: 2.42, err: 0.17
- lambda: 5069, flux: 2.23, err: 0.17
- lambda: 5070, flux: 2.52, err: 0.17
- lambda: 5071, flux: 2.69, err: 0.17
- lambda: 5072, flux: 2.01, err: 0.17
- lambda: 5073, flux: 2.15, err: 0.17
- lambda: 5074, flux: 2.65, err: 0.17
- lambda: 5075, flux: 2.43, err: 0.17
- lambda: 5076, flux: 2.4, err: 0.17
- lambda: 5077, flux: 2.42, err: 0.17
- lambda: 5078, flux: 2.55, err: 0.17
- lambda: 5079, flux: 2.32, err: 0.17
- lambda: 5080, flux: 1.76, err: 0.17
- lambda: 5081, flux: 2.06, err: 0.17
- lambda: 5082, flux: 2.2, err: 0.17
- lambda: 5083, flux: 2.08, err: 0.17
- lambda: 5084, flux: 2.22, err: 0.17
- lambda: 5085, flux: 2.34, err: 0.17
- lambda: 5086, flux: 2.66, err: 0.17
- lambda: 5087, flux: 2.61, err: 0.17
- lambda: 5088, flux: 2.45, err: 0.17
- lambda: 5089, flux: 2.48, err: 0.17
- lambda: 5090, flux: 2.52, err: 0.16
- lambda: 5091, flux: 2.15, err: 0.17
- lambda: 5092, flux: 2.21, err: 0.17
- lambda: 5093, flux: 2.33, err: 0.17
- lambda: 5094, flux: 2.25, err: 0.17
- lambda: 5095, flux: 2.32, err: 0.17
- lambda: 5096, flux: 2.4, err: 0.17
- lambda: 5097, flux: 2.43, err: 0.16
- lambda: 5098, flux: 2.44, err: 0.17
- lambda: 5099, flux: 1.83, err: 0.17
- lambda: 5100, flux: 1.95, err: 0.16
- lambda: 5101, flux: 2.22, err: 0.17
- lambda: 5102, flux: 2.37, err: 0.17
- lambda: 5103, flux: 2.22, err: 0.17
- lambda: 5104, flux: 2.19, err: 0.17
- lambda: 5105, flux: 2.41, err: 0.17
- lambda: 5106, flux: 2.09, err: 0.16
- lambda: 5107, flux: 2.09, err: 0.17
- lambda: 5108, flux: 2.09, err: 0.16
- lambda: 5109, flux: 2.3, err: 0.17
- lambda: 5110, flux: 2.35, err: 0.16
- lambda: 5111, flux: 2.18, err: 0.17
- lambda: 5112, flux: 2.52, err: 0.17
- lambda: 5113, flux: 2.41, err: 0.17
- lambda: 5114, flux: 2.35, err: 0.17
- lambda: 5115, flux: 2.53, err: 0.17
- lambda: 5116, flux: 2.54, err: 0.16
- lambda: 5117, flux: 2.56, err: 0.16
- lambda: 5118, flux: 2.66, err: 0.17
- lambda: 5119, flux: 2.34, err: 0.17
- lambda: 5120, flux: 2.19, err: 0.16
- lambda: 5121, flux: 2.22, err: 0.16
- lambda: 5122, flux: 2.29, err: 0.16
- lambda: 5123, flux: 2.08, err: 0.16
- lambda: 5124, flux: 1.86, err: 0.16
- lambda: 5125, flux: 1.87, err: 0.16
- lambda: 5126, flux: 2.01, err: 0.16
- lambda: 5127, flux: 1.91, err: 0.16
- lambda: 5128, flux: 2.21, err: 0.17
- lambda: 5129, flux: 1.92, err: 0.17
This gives 0.02 mag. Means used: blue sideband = 2.44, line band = 2.36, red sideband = 2.33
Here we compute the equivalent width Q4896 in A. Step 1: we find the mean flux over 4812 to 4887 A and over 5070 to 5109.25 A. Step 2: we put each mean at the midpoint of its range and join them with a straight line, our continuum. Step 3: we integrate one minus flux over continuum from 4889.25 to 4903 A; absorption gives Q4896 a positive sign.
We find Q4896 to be -0.2 A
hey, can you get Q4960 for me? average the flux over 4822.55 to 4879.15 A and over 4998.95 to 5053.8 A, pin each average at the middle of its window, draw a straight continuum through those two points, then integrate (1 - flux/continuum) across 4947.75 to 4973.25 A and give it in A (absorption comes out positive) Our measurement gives -0.9 A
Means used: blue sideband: 2.41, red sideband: 2.28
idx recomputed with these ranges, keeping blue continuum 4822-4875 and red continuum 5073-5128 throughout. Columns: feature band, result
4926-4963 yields -0.04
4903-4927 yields 0.01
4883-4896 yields 0.03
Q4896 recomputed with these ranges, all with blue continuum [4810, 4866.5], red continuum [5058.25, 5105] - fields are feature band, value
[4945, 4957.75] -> -0.3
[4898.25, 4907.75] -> -0.3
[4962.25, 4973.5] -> -0.1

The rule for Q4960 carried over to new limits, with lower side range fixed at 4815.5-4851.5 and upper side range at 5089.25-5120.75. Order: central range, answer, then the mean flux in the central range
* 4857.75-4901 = 2.0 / 2.36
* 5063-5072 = -0.3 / 2.4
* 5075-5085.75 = 0.3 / 2.25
